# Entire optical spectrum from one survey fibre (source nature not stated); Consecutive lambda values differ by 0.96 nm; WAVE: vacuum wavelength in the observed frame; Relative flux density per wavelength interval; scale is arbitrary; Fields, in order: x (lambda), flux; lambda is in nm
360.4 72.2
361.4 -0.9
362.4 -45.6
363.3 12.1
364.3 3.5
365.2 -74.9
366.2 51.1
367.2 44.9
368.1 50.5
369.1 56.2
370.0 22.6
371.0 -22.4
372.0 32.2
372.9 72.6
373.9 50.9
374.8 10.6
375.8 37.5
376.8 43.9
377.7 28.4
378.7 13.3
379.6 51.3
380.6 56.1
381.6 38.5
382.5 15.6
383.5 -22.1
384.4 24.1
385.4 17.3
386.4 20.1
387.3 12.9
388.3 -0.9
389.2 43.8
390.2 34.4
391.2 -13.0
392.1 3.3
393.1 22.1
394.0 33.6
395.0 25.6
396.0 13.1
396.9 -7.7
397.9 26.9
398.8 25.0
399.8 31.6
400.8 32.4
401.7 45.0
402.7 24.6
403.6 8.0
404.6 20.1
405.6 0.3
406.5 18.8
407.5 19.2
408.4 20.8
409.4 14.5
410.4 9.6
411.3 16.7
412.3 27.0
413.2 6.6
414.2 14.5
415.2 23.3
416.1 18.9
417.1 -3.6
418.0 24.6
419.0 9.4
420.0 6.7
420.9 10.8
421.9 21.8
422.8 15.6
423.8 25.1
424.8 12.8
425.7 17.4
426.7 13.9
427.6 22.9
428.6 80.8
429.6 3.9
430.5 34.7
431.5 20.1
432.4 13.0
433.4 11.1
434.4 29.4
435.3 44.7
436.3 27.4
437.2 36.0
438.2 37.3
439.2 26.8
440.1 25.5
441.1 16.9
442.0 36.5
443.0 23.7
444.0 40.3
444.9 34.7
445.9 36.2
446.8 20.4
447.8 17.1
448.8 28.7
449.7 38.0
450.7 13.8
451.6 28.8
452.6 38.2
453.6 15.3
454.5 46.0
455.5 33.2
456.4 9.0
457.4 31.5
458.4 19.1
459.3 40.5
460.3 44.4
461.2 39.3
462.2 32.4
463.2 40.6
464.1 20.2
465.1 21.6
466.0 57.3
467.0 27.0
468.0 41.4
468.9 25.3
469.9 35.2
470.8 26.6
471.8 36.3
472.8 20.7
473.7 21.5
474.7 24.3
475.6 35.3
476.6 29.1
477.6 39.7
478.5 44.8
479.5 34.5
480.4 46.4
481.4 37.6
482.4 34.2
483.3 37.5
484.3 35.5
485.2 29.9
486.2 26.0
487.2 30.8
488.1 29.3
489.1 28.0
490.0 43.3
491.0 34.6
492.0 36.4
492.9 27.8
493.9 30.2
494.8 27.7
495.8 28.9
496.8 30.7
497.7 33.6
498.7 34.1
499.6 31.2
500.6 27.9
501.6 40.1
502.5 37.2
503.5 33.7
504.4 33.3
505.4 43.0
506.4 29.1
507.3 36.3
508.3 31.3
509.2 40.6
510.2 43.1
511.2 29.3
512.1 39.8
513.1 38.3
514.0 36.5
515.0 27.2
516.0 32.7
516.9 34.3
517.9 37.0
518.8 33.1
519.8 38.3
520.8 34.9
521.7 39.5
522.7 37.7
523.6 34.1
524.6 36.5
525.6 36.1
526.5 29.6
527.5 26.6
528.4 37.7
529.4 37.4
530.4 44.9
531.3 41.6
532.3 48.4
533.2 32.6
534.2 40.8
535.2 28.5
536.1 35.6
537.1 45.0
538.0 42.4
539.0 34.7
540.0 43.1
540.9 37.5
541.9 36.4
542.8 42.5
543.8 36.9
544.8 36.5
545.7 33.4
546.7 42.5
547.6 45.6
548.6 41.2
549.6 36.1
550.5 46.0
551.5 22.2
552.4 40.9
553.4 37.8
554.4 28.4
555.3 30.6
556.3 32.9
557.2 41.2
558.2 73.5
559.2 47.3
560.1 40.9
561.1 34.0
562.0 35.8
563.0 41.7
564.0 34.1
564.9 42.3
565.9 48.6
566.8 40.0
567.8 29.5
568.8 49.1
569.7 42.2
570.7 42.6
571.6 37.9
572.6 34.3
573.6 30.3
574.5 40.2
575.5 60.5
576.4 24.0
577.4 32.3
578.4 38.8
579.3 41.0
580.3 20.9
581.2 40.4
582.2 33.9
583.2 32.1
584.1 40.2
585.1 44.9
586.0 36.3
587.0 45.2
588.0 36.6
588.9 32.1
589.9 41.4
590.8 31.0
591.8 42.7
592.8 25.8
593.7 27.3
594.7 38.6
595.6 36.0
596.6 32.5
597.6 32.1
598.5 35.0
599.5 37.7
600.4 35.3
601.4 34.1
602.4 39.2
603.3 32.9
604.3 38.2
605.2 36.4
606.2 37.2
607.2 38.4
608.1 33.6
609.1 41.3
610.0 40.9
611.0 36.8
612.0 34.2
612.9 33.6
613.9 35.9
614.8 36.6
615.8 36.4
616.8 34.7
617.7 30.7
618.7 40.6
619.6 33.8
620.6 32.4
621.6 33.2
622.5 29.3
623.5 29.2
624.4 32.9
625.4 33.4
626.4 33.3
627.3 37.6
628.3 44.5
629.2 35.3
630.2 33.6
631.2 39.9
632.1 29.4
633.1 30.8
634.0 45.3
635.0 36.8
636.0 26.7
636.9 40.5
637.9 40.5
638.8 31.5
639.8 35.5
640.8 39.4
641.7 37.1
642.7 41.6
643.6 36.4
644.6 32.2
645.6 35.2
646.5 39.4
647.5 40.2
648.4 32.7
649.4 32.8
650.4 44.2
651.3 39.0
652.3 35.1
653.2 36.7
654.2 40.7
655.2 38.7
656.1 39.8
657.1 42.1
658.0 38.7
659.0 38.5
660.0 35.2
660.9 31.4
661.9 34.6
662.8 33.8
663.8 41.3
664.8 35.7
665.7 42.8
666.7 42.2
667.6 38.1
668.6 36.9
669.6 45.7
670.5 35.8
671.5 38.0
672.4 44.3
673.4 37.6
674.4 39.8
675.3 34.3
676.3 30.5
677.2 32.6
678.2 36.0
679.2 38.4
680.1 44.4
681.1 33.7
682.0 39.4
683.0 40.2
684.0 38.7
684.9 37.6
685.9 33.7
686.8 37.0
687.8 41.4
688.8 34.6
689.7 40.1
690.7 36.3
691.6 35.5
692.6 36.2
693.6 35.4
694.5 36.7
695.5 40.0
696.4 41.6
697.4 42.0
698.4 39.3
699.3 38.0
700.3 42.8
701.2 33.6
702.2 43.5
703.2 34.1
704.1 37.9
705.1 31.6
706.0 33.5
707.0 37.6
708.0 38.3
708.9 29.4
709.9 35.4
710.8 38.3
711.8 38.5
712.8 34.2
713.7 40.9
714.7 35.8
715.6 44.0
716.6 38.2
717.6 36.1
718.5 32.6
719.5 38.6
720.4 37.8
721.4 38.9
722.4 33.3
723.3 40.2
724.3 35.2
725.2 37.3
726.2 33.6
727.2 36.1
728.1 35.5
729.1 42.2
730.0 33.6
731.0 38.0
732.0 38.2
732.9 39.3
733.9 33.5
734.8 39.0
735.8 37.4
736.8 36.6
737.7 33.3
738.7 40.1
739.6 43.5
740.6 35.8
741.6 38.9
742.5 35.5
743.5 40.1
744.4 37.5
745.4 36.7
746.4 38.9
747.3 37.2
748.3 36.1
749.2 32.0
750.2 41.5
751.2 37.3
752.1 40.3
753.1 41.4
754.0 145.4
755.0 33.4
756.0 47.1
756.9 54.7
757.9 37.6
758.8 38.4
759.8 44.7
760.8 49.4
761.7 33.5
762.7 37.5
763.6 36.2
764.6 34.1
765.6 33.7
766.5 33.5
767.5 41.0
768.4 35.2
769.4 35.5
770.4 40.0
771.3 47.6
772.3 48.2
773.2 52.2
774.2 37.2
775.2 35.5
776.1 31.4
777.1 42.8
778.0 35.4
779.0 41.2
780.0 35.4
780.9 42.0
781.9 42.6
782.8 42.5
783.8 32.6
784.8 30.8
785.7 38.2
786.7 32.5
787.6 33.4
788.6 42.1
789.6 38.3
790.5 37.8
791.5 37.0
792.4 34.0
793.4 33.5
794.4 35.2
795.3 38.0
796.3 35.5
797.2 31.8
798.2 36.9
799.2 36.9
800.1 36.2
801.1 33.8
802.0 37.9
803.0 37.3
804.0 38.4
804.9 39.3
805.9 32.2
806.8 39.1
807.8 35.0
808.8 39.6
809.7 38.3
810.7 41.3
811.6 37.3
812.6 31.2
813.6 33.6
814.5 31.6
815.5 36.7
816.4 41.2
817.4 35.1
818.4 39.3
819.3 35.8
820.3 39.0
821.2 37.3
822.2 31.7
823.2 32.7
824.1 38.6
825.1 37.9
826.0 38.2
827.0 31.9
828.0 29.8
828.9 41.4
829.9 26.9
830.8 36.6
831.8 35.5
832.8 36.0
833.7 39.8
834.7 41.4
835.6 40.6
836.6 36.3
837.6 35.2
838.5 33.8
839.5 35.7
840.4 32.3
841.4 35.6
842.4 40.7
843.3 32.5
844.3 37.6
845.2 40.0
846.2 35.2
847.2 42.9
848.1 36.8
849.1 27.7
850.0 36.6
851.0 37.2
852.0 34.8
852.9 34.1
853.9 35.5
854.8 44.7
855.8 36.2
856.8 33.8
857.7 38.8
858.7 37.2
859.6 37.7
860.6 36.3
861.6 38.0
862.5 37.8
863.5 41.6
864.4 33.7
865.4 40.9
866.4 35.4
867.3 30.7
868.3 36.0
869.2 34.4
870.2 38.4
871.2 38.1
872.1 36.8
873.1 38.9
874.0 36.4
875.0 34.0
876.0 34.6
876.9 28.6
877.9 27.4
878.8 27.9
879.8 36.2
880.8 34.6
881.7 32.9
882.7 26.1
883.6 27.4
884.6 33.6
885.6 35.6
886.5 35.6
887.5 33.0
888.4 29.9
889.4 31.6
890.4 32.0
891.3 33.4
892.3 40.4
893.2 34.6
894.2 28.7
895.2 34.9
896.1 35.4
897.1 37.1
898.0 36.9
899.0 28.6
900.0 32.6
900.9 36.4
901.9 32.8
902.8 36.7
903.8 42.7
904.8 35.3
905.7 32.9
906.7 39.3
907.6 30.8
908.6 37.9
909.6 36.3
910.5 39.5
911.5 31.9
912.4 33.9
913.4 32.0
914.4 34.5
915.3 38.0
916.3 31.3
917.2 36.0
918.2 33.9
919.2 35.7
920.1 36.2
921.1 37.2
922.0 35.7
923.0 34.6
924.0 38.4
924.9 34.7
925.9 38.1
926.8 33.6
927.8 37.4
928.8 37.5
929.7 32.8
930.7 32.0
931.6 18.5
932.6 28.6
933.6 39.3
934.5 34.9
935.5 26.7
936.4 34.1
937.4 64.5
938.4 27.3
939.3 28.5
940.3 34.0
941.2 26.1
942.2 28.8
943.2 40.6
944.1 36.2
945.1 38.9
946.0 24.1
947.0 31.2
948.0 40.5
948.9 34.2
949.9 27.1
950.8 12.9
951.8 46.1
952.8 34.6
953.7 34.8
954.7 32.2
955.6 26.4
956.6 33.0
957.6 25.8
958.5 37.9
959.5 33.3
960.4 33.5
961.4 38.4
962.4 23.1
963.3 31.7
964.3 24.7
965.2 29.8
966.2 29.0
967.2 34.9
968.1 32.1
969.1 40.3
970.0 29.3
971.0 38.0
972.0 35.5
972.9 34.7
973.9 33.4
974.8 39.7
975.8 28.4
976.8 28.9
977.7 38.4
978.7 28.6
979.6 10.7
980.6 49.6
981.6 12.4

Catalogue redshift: 0.149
